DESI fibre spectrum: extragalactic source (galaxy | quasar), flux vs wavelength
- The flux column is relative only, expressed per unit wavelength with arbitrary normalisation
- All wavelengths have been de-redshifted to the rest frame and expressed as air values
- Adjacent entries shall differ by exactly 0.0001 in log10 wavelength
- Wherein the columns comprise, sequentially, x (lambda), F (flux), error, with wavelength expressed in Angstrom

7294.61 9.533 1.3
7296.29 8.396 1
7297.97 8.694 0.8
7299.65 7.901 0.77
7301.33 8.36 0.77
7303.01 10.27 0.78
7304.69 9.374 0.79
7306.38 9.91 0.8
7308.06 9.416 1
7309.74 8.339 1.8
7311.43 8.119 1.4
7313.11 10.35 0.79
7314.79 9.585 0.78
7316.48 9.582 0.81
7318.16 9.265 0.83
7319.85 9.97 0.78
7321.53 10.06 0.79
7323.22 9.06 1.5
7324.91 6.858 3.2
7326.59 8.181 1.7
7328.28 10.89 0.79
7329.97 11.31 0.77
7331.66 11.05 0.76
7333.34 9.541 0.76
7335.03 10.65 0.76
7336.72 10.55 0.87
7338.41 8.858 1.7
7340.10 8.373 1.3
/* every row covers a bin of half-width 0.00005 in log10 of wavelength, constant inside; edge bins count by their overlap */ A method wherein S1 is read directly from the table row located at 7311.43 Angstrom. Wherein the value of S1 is 8.119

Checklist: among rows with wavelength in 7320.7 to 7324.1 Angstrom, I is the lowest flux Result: 9.06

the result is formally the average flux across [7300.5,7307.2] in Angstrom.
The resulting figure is 9.47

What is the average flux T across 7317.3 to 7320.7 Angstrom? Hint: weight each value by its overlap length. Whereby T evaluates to 9.64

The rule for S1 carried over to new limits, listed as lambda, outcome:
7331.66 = 11.05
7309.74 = 8.339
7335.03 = 10.65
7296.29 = 8.396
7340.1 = 8.373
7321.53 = 10.06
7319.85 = 9.97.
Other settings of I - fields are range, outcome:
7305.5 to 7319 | 8.119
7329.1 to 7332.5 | 11.05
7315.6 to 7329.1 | 6.858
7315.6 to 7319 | 9.265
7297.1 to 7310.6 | 7.901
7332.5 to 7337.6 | 9.541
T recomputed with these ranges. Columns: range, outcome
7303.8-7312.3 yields 9.04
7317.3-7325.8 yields 9.04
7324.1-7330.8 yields 9.32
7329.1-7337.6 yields 10.6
